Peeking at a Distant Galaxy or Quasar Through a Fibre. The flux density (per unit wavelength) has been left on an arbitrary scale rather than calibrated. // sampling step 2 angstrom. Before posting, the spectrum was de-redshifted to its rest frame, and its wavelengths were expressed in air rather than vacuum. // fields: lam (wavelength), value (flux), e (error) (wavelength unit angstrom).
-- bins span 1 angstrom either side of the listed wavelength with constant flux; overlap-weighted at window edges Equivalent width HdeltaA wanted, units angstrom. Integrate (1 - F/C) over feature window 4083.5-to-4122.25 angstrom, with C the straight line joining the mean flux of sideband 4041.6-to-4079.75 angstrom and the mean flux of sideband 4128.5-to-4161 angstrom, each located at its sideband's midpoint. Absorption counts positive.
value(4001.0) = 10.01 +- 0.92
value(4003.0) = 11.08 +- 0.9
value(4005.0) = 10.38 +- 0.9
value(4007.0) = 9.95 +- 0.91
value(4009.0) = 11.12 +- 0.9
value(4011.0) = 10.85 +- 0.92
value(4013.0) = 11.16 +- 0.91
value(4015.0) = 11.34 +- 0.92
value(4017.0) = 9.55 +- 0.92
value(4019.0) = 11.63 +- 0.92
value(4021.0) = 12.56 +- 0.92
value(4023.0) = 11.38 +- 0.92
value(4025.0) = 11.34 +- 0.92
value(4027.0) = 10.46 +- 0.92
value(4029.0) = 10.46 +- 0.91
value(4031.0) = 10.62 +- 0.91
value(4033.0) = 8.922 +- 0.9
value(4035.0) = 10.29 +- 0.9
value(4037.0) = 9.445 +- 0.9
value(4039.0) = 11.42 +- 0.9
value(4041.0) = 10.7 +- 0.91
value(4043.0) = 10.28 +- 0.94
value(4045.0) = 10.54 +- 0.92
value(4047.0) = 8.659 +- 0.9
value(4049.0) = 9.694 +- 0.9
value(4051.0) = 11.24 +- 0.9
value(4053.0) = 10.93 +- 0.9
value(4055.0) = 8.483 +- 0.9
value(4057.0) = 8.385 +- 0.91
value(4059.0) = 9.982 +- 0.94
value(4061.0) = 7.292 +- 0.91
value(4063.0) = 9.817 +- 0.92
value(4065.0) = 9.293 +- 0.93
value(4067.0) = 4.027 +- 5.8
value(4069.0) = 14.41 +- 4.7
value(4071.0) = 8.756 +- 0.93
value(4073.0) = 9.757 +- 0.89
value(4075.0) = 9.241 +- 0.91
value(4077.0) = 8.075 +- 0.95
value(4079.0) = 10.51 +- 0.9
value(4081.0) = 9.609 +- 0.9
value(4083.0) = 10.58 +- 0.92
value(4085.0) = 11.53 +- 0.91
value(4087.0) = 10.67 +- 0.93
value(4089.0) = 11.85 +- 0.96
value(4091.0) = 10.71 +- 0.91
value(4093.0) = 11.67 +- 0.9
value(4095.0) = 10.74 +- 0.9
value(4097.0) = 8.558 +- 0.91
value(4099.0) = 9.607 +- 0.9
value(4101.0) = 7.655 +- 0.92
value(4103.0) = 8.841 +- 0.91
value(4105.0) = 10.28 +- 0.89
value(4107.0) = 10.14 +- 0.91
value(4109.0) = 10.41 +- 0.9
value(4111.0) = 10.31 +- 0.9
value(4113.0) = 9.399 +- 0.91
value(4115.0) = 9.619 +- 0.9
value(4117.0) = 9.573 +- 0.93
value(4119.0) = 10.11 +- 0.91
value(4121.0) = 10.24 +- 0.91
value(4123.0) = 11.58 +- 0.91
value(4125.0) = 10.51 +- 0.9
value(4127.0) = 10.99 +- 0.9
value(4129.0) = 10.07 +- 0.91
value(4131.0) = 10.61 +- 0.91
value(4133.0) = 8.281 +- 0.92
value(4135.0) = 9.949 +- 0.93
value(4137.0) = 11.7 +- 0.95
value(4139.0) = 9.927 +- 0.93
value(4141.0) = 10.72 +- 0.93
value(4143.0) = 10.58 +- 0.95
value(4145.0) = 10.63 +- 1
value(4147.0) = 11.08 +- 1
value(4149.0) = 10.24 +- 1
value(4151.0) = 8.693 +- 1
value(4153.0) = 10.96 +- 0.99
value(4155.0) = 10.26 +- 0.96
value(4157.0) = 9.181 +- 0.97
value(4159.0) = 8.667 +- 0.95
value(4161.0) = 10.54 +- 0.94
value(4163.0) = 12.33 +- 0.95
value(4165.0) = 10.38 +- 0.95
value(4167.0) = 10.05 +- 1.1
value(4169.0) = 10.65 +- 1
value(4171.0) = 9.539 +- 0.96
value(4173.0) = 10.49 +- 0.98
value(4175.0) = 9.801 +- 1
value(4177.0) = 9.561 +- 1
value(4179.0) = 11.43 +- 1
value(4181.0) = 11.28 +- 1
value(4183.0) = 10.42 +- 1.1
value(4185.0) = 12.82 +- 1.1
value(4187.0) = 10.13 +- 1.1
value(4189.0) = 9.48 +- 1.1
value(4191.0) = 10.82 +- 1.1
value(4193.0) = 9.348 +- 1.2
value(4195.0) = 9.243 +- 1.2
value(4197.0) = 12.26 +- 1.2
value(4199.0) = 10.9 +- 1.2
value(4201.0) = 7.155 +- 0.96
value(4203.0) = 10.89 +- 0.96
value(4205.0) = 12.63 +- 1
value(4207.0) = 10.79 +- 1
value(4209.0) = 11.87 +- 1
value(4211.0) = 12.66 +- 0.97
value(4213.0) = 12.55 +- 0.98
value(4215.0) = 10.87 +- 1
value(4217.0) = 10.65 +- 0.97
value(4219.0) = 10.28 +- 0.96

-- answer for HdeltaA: -1.3 angstrom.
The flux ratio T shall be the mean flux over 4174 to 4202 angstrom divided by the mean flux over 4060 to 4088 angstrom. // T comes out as 1.1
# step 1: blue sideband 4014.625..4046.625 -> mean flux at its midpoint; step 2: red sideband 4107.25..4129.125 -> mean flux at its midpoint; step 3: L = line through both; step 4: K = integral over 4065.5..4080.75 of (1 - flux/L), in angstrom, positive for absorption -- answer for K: 1.72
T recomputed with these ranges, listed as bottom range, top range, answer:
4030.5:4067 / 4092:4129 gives 1.04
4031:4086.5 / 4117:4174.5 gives 1.06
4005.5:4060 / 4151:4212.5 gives 1.01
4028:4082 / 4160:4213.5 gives 1.11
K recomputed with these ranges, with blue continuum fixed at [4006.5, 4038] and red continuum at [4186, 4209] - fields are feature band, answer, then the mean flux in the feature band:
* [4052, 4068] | 3.2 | 8.53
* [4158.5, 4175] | 0.2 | 10.3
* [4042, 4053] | 0.5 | 10.2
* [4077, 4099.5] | 0.3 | 10.5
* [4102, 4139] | 1.4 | 10.1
